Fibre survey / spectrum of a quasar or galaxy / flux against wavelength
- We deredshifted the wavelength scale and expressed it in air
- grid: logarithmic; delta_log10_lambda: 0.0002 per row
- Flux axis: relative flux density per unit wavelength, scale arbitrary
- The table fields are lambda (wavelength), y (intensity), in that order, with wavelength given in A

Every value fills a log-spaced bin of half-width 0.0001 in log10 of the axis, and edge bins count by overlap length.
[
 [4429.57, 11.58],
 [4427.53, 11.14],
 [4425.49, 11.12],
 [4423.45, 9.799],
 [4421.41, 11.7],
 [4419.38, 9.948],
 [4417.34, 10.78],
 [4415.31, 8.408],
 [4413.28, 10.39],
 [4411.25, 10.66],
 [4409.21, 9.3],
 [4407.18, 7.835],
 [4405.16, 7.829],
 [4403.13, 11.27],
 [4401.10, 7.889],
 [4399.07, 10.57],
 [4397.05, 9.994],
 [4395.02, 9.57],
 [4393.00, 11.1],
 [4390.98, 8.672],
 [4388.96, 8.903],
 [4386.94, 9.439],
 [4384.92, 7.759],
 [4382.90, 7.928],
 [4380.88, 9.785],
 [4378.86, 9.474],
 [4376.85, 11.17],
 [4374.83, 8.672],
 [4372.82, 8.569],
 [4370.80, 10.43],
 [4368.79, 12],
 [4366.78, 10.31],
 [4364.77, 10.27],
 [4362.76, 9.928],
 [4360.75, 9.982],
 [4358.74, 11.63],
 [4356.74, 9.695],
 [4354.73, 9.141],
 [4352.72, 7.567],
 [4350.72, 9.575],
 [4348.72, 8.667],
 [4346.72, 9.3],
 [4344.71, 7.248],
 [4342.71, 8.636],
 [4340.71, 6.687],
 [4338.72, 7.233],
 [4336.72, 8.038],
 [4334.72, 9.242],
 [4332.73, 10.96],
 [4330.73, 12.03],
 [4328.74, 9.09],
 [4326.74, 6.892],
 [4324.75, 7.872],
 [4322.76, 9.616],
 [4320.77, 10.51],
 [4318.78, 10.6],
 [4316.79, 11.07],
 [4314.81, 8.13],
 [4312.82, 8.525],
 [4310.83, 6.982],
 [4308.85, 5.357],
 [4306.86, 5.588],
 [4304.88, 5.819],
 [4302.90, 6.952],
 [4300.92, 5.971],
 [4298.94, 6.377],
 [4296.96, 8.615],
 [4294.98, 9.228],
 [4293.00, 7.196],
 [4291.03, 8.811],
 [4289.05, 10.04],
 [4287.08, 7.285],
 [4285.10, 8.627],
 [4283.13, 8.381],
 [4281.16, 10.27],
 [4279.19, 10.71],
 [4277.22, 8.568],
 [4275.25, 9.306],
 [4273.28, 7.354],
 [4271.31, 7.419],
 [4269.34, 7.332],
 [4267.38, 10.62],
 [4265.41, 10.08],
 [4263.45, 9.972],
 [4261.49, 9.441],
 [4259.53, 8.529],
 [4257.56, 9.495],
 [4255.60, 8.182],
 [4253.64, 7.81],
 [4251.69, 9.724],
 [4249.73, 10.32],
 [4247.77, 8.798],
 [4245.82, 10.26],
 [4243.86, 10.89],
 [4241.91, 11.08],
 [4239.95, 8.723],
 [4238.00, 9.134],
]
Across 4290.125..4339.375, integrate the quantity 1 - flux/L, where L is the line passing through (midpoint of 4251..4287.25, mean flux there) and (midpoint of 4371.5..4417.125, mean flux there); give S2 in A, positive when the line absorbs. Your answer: 4.4 A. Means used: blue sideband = 8.93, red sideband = 9.36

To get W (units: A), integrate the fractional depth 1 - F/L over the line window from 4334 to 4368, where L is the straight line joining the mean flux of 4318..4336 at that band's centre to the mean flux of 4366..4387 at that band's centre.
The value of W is 2.0 A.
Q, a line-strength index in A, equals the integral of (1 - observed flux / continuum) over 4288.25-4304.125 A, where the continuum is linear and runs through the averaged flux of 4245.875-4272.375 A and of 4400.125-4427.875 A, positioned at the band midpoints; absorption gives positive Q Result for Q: 2.4 A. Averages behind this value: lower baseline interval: 9.09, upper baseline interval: 9.83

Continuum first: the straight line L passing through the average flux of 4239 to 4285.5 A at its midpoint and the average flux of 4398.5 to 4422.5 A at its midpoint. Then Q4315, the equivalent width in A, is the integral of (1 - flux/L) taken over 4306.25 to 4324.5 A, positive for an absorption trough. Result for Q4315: 1.7 A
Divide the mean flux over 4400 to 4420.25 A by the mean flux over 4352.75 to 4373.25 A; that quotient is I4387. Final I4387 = 0.93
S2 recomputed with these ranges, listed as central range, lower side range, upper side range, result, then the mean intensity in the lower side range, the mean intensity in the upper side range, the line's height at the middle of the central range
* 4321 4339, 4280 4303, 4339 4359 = -1.3 A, 8.21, 8.66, 8.51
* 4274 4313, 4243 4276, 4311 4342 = 5.1 A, 9.14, 9.04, 9.09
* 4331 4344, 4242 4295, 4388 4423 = 1.0 A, 9.09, 9.7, 9.4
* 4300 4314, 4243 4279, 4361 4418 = 4.3 A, 9.14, 9.6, 9.31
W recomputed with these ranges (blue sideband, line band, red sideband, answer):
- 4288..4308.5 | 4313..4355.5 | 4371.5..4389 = -4.3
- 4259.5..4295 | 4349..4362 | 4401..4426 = -0.2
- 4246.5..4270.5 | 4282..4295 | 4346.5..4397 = 1.2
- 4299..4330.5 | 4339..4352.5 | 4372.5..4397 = 0.5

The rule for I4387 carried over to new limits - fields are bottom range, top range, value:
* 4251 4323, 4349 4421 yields 1.13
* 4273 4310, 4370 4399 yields 1.19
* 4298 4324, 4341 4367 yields 1.19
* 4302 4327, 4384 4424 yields 1.19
